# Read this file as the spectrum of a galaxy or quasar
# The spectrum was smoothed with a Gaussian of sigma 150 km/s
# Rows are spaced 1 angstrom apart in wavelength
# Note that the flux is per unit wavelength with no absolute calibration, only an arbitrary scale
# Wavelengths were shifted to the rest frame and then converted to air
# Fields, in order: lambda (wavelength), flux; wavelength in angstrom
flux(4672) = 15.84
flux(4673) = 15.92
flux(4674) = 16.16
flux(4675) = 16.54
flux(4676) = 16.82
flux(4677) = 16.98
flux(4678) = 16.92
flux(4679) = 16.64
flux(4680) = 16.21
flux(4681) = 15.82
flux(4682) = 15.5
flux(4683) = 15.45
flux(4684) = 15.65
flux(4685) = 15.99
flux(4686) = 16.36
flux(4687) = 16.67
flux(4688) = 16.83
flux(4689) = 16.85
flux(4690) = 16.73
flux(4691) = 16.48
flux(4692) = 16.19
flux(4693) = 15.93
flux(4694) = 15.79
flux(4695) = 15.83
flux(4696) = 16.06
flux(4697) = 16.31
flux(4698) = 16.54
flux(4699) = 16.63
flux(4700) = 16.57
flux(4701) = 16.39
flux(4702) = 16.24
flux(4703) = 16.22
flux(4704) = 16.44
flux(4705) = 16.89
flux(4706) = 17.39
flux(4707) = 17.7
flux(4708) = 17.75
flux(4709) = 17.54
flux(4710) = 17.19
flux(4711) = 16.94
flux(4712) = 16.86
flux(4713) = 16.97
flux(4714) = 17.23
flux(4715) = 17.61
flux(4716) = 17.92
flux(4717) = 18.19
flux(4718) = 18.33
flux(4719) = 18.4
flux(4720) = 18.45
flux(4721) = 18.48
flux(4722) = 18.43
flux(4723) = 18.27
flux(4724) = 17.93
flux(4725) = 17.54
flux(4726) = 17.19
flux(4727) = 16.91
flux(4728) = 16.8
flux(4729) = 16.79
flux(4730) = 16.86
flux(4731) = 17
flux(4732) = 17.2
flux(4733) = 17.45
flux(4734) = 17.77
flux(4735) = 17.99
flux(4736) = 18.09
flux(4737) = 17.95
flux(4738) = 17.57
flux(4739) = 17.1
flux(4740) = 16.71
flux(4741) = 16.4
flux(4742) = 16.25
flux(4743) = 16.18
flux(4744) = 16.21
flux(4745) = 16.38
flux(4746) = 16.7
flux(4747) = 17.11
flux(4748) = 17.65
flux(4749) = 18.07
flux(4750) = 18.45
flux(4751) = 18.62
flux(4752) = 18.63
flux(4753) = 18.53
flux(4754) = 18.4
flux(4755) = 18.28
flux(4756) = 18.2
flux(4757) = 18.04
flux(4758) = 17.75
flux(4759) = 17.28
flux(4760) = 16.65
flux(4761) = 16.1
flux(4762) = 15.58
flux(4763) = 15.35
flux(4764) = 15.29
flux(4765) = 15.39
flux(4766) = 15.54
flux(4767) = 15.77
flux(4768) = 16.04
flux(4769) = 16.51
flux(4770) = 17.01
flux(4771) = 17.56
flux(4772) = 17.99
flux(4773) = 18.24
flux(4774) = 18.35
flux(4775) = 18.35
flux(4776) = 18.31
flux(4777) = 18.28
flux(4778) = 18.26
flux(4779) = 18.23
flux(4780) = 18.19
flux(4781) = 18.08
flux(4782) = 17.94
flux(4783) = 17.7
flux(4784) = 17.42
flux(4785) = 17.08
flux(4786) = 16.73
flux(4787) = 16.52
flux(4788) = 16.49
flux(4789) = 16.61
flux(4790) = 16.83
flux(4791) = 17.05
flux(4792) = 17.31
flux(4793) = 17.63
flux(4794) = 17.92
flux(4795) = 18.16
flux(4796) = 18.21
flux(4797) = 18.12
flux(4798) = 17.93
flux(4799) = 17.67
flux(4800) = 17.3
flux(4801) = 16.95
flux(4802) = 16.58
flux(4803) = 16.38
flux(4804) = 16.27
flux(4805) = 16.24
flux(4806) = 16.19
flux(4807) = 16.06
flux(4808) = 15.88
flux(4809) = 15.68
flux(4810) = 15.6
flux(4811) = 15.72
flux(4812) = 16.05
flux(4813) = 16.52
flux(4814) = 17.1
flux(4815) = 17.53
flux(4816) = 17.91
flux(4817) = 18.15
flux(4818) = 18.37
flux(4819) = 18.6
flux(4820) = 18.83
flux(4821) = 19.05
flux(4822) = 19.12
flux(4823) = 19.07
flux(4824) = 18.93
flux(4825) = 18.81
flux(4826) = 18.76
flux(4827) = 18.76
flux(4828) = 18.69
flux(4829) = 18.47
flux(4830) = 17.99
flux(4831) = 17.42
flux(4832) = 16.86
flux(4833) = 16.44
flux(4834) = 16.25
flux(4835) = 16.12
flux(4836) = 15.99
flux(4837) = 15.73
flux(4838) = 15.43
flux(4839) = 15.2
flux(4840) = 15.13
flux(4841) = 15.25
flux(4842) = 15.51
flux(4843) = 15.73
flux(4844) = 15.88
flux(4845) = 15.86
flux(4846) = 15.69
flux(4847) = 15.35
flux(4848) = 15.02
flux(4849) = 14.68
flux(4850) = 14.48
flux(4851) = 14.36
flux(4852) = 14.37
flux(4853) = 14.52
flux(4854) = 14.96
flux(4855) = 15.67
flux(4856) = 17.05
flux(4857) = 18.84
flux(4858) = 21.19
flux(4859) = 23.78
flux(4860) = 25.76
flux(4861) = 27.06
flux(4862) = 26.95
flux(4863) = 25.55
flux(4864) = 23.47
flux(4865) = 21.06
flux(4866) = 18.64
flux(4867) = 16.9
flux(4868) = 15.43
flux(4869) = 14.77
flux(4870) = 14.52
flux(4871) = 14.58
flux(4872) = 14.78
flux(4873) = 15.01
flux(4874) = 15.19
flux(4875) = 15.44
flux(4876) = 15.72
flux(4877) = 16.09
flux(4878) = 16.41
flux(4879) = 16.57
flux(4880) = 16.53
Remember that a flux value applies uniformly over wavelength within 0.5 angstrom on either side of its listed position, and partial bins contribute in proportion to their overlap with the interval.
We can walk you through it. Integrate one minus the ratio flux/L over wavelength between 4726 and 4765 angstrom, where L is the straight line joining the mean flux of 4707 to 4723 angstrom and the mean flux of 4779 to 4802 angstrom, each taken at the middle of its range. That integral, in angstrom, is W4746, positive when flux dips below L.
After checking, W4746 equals 0.98 angstrom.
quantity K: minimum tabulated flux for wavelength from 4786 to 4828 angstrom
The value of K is 15.6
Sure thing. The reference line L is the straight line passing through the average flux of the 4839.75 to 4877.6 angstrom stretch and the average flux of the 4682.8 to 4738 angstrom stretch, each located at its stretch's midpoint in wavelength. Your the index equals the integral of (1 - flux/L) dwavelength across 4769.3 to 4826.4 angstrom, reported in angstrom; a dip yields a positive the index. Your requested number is -0.80 angstrom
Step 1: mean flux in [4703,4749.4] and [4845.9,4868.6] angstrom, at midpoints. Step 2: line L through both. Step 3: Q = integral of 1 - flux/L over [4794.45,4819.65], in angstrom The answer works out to 1.66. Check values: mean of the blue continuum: 17.4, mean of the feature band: 17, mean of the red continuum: 18.8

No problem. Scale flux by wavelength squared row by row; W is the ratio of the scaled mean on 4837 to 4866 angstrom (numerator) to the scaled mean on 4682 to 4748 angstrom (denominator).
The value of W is 1.12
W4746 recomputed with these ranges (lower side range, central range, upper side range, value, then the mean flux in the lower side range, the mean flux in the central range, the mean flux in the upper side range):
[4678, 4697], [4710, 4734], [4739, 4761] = -1.0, 16.2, 17.6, 17.4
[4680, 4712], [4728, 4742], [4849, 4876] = -0.3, 16.5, 17.2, 18.1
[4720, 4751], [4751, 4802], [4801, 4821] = -0.8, 17.4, 17.4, 16.9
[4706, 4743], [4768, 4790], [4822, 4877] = -0.2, 17.5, 17.6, 17.4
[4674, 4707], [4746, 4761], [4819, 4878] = -0.9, 16.4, 17.9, 17.5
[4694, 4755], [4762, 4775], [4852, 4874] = 0.9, 17.3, 16.6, 18.9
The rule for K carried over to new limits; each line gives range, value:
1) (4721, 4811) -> 15.29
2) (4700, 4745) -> 16.18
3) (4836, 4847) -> 15.13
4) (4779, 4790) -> 16.49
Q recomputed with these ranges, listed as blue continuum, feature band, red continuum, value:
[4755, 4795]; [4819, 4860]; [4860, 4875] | 3.1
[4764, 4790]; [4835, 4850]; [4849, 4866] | 3.0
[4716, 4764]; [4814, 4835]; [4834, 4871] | -0.8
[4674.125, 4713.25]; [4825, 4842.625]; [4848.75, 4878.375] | 0.9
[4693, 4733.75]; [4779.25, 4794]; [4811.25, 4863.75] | 0.2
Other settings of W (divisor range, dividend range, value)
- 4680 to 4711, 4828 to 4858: 1.03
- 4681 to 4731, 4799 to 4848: 1.05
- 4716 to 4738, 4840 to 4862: 1.03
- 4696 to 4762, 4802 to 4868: 1.06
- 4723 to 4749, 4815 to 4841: 1.06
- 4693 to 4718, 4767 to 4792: 1.07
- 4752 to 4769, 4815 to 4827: 1.14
